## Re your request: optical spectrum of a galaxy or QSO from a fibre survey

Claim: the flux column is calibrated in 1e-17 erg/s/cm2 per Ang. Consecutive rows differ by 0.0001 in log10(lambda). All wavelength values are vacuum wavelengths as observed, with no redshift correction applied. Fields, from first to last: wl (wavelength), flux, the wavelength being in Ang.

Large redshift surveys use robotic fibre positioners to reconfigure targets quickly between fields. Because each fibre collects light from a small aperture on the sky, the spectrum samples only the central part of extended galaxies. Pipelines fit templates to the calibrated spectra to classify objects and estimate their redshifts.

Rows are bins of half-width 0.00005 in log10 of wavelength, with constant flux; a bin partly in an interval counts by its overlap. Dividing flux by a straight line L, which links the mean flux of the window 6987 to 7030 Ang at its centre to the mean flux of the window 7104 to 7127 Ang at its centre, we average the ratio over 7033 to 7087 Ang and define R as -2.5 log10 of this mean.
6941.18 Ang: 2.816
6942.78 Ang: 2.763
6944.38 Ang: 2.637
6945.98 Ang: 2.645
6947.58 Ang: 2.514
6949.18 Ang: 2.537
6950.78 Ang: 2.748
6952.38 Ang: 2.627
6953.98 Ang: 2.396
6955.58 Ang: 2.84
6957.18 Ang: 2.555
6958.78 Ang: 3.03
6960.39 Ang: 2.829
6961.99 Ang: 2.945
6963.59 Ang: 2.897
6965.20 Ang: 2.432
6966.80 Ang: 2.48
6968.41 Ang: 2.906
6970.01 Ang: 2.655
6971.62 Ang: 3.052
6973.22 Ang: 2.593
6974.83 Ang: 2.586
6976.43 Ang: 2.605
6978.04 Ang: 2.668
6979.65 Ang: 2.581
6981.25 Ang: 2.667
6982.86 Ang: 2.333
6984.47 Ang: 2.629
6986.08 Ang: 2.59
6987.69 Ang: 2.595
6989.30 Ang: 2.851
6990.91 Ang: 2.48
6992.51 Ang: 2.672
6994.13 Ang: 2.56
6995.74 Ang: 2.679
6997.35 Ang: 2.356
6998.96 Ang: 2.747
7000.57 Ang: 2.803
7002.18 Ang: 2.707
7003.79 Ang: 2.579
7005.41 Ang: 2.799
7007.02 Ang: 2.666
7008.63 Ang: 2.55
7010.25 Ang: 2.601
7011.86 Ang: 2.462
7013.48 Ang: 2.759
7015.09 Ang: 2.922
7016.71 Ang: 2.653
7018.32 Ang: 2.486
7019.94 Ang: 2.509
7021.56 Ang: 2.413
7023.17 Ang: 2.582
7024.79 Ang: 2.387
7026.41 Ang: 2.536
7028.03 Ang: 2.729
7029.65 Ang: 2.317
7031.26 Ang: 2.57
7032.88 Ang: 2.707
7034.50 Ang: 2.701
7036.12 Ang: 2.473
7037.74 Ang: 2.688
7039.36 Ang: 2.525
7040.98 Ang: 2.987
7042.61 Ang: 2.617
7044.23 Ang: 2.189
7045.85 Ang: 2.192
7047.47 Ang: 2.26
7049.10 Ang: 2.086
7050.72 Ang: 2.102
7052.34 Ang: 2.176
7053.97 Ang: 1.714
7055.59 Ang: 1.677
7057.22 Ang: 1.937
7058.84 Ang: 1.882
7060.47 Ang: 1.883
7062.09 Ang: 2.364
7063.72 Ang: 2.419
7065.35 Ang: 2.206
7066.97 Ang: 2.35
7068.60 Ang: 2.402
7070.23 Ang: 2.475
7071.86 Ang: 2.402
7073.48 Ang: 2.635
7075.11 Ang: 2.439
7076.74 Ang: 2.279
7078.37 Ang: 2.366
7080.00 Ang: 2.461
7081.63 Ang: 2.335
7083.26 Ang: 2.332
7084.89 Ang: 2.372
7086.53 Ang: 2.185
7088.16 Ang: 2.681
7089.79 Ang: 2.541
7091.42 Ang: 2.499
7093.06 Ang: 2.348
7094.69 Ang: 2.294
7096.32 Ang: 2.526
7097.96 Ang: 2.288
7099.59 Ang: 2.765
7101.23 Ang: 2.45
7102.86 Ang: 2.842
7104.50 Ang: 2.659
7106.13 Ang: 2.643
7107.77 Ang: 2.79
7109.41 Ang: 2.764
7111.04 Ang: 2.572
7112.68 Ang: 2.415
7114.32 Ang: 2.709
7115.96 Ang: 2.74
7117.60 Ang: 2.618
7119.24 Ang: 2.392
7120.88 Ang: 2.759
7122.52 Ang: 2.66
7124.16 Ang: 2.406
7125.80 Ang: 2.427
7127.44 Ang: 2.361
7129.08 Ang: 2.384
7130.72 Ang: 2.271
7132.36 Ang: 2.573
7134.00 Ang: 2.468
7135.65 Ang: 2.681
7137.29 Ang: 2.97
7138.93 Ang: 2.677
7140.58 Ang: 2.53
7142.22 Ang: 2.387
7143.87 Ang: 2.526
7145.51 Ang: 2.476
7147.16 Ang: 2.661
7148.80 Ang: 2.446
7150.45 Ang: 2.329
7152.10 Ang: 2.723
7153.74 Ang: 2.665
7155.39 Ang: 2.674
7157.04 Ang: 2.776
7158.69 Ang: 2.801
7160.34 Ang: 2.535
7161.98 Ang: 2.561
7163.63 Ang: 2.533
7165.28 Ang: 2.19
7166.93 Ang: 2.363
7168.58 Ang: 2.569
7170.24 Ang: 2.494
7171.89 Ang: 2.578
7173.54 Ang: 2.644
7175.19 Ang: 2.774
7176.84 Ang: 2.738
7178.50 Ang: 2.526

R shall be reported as 0.13 mag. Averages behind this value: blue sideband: 2.61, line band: 2.31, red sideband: 2.61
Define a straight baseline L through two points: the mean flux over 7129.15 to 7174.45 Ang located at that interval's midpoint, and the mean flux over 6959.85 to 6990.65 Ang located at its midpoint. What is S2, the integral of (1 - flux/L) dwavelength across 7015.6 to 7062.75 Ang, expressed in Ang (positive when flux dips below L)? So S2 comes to 4.9 Ang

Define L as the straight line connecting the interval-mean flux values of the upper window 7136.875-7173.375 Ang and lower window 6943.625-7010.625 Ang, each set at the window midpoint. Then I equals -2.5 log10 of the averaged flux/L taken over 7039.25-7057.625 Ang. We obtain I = 0.19 mag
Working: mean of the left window 2.66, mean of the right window 2.56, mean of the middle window 2.2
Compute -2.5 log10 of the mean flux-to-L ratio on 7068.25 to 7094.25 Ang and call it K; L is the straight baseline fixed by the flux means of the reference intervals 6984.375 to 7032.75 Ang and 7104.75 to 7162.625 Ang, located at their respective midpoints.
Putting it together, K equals 0.07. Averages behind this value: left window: 2.61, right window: 2.58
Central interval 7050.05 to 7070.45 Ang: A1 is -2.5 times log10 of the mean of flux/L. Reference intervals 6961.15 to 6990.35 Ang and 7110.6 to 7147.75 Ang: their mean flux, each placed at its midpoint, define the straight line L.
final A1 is 0.23 mag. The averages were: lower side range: 2.67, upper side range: 2.55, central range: 2.11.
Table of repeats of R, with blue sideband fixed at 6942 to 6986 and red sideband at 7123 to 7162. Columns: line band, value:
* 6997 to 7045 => 0.01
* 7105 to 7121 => -0.02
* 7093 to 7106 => 0.02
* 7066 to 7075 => 0.07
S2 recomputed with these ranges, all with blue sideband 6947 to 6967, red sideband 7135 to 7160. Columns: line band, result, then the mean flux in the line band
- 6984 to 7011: 0.3 Ang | 2.64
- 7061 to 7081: 1.9 Ang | 2.39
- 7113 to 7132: 0.8 Ang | 2.52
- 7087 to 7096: 0.6 Ang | 2.47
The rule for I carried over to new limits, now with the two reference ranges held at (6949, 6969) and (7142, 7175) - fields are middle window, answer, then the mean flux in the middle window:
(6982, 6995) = 0.04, 2.59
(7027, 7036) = 0.03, 2.59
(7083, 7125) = 0.02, 2.55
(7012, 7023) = 0.02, 2.61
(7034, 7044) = 0.01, 2.64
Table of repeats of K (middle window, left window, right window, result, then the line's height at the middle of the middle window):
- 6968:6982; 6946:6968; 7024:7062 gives -0.04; 2.61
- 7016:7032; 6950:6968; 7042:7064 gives -0.11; 2.29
